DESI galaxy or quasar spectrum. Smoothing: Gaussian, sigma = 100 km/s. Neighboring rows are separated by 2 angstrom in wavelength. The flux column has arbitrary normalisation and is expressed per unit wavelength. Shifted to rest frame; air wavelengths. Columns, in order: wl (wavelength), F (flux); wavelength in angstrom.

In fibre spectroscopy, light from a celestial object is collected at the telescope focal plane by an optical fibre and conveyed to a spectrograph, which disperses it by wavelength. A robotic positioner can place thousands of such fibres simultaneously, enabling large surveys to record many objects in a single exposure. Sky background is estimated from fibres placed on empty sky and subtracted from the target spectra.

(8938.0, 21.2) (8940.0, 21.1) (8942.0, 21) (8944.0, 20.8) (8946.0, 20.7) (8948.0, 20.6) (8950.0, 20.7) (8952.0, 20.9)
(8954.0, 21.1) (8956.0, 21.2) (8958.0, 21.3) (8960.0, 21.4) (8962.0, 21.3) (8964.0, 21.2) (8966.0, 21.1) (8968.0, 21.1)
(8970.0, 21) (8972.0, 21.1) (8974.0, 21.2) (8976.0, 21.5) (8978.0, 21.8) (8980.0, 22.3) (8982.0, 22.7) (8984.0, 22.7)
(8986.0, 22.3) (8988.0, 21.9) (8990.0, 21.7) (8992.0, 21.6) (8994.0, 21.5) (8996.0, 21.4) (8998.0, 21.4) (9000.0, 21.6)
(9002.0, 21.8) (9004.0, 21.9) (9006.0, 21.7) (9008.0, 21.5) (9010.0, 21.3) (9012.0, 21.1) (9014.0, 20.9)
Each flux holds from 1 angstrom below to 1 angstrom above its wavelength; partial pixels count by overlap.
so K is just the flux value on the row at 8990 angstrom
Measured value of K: 21.7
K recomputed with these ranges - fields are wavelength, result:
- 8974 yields 21.2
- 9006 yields 21.7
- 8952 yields 20.9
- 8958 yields 21.3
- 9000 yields 21.6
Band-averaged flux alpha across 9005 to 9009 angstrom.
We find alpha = 21.6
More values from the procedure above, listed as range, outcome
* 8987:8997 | 21.6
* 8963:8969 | 21.1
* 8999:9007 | 21.8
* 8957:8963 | 21.3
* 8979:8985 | 22.6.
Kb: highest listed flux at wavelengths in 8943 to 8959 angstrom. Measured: 21.3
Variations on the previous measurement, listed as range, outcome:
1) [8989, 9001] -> 21.7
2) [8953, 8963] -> 21.4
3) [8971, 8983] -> 22.7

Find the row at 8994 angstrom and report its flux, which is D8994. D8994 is 21.5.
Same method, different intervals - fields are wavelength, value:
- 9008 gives 21.5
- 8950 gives 20.7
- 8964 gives 21.2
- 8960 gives 21.4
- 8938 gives 21.2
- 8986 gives 22.3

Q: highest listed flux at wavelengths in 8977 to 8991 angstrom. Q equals 22.7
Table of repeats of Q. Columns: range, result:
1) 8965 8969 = 21.1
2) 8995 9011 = 21.9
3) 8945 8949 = 20.7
